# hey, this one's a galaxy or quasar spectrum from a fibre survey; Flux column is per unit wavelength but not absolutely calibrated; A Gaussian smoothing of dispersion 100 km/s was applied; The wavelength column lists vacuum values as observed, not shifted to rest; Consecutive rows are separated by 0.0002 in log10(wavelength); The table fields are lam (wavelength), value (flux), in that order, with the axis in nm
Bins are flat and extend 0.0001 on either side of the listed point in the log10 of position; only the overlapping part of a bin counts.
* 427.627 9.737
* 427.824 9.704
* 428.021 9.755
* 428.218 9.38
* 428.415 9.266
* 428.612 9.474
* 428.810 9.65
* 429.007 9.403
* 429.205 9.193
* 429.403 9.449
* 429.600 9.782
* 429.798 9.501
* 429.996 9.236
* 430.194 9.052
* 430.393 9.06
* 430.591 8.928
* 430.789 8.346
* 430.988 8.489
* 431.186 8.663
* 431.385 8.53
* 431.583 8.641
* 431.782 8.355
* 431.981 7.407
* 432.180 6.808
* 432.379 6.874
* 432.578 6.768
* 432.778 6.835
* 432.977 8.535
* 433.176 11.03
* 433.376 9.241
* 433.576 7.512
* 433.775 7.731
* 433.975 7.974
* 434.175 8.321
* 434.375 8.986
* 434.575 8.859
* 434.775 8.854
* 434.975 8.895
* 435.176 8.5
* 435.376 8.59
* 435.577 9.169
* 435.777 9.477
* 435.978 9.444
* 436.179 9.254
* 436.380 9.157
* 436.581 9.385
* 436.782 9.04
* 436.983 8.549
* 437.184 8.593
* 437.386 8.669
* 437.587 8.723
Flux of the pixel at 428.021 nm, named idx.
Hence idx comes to 9.755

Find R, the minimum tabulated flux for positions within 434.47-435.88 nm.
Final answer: 8.5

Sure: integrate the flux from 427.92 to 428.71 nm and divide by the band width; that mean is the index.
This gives 9.48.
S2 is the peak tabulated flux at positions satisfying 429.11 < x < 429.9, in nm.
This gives 9.782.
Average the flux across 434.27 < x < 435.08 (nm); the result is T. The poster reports 8.89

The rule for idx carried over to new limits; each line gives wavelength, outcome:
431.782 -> 8.355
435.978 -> 9.444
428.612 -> 9.474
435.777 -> 9.477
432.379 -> 6.874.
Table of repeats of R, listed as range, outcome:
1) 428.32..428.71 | 9.266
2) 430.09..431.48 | 8.346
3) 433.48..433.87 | 7.512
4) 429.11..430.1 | 9.193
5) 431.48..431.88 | 8.355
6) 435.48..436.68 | 9.157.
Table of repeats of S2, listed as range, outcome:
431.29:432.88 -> 8.641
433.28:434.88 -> 9.241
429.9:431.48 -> 9.236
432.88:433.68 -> 11.03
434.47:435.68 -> 9.169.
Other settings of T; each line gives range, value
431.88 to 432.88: 6.94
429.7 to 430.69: 9.15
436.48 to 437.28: 8.9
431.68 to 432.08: 7.88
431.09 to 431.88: 8.55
